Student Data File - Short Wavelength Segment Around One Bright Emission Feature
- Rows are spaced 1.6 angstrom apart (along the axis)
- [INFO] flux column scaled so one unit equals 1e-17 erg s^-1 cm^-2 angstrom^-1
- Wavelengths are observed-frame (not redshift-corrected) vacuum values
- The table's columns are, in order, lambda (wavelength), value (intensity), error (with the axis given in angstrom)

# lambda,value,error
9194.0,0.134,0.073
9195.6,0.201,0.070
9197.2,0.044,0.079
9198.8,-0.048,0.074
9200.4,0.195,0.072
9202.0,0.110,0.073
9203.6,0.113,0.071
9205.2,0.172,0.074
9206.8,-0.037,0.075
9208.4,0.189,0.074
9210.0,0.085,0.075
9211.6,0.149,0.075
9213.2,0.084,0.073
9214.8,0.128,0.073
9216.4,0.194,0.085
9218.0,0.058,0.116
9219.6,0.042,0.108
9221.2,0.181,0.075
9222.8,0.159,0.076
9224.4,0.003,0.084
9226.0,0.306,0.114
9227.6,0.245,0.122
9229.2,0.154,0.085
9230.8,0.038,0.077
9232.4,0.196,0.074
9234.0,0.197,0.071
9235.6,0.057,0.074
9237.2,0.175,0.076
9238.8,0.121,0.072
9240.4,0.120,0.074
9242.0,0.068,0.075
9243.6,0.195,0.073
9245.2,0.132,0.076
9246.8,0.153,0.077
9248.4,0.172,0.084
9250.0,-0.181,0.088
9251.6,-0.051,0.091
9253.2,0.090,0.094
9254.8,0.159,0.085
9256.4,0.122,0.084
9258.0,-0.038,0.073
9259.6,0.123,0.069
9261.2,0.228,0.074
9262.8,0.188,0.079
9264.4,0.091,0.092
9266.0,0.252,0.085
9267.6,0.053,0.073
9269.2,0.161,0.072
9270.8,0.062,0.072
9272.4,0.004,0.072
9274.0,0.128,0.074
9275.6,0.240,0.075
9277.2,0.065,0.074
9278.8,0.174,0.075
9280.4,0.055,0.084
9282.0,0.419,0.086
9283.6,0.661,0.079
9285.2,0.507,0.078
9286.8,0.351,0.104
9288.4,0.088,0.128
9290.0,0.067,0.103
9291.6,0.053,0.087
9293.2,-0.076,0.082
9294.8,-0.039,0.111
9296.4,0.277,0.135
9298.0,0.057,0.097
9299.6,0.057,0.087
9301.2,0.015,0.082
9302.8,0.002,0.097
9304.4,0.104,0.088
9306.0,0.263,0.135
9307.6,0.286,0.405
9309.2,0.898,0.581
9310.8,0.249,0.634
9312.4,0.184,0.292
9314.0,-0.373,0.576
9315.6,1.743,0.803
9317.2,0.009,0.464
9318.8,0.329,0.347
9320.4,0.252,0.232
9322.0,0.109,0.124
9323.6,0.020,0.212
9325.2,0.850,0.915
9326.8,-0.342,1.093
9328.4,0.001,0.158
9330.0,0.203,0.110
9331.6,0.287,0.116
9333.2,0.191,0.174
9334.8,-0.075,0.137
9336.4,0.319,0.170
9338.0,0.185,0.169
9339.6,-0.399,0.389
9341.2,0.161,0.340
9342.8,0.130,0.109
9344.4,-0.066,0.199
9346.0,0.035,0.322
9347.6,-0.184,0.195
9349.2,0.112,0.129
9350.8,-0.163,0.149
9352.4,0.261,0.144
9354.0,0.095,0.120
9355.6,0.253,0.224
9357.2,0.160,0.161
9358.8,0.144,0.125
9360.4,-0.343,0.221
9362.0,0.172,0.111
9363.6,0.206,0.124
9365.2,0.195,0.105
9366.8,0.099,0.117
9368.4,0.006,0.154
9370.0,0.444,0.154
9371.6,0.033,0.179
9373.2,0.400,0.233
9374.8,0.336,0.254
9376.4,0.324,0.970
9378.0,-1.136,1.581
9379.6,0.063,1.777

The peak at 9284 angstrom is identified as Hbeta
